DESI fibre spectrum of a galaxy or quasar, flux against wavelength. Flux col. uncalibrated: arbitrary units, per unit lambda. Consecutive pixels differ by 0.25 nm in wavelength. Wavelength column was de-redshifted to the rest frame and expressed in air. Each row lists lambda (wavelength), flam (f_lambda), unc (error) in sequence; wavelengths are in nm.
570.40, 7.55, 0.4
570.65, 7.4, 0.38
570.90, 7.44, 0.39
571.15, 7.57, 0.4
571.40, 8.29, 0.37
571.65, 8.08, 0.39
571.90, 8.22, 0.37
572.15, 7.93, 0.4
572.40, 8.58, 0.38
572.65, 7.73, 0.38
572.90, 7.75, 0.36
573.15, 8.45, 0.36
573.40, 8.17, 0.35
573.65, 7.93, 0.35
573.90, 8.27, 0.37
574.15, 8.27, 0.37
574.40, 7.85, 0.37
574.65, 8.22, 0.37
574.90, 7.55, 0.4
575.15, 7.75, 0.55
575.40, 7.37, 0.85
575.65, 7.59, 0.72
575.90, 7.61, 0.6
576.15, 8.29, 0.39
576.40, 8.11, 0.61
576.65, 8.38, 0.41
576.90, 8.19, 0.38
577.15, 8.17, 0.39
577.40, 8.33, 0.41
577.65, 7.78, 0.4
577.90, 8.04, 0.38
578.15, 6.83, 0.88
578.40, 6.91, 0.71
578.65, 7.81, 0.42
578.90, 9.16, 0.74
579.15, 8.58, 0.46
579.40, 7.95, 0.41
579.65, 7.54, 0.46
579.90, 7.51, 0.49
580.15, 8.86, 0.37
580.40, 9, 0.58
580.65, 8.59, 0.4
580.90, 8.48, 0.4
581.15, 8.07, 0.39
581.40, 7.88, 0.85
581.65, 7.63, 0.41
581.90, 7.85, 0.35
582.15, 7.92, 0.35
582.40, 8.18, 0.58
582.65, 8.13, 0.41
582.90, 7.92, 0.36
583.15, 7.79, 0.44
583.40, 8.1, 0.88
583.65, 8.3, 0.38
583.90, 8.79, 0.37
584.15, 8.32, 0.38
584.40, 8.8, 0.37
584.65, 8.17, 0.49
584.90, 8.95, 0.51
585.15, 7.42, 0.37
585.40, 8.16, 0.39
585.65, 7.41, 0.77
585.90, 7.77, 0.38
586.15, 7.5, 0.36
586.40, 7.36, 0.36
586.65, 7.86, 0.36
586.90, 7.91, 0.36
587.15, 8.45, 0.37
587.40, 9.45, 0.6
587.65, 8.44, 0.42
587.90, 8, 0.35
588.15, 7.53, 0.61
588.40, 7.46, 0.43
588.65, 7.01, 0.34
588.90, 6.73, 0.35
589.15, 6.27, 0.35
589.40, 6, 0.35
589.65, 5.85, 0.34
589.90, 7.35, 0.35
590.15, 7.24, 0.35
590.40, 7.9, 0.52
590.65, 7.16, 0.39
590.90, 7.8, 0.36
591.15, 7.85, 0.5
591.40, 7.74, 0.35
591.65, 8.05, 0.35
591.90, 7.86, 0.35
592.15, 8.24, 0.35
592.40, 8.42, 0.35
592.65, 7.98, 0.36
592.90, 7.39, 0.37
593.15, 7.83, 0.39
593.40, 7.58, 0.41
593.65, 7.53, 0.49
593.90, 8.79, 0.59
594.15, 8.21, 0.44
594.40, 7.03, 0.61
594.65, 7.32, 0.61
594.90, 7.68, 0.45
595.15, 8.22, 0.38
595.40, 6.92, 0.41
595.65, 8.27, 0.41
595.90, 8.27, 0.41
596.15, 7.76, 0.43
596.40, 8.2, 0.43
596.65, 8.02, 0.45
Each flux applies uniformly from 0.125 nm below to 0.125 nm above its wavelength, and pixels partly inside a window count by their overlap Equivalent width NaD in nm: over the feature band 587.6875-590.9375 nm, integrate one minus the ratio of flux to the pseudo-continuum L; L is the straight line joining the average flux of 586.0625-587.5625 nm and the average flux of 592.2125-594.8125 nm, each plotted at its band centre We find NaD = 0.359 nm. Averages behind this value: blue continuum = 8.11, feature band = 7.12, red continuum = 7.82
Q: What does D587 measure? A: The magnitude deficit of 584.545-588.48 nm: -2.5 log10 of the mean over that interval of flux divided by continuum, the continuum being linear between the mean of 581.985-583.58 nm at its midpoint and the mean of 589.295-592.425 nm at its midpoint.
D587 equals -0.03 mag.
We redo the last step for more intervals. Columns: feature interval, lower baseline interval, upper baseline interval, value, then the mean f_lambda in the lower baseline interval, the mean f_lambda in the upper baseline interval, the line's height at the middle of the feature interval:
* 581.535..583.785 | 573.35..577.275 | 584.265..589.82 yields -0.029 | 7.98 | 7.66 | 7.78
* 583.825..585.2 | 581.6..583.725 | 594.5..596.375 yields -0.065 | 7.98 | 7.79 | 7.96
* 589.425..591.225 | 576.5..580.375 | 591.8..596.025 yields 0.097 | 8.03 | 7.86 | 7.9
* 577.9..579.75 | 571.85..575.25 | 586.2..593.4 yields 0.008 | 8.05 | 7.61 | 7.9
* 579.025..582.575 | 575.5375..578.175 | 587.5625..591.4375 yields -0.054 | 7.98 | 7.25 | 7.75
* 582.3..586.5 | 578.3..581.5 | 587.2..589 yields -0.009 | 8.19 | 7.84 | 8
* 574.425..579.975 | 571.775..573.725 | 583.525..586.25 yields 0.030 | 8.1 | 8.15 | 8.12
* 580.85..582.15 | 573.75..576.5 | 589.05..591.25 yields -0.058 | 7.9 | 7.05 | 7.54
